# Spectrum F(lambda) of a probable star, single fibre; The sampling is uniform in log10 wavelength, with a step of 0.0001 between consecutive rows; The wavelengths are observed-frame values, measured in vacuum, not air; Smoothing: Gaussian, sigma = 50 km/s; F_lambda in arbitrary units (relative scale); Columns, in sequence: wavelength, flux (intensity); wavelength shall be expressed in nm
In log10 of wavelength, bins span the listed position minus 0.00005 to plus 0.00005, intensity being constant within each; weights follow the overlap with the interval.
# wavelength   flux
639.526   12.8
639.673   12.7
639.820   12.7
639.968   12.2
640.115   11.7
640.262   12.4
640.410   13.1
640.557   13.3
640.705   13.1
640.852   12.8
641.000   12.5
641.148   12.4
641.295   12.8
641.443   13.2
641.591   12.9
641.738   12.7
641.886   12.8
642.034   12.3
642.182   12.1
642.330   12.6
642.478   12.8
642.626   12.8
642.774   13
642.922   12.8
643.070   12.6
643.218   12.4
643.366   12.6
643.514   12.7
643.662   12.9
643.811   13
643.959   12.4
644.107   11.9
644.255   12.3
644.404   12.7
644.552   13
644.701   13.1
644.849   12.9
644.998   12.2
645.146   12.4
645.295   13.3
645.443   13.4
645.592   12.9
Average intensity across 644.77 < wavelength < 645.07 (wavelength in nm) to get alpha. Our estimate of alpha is 12.6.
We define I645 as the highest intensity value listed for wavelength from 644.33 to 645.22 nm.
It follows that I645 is 13.1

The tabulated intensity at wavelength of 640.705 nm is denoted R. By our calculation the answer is 13.1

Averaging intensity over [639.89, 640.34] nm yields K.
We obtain 12.1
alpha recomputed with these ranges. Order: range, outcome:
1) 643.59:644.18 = 12.5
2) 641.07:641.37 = 12.6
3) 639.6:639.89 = 12.7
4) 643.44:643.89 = 12.9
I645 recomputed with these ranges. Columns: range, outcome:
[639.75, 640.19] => 12.7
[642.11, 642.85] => 13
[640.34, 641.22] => 13.3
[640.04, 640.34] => 12.4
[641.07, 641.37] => 12.8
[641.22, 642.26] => 13.2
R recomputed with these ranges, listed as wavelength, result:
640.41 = 13.1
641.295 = 12.8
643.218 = 12.4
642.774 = 13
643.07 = 12.6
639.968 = 12.2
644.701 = 13.1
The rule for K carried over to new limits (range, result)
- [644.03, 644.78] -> 12.6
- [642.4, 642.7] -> 12.8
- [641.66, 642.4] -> 12.5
